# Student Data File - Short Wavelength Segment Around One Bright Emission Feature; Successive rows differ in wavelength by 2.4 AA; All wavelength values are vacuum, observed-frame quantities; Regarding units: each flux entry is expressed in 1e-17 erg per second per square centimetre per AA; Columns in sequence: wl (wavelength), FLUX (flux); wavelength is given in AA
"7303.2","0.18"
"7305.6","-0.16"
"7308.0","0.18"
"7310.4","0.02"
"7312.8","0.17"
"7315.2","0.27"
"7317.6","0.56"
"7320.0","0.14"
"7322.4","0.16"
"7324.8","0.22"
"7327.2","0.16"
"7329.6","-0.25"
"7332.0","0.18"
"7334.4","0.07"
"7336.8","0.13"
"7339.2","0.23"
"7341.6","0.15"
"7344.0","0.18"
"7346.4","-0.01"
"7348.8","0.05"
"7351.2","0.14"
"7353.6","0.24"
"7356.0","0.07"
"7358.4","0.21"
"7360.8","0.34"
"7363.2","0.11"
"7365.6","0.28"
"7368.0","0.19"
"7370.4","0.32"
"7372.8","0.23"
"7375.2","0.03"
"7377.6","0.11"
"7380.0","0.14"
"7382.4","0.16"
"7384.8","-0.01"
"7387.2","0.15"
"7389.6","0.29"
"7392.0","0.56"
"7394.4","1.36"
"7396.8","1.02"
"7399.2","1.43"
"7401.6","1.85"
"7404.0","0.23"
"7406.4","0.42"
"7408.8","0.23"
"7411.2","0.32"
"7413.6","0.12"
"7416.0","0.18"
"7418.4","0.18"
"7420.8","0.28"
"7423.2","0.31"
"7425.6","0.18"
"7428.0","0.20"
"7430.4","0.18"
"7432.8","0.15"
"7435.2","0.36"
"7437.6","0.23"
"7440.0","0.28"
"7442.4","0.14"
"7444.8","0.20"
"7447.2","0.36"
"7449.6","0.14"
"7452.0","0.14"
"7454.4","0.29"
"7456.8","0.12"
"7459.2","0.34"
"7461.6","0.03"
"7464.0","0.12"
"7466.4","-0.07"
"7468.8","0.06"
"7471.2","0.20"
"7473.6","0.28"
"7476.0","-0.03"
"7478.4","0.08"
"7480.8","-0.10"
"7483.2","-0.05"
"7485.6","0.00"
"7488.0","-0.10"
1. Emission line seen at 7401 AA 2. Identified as [O II] 3727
